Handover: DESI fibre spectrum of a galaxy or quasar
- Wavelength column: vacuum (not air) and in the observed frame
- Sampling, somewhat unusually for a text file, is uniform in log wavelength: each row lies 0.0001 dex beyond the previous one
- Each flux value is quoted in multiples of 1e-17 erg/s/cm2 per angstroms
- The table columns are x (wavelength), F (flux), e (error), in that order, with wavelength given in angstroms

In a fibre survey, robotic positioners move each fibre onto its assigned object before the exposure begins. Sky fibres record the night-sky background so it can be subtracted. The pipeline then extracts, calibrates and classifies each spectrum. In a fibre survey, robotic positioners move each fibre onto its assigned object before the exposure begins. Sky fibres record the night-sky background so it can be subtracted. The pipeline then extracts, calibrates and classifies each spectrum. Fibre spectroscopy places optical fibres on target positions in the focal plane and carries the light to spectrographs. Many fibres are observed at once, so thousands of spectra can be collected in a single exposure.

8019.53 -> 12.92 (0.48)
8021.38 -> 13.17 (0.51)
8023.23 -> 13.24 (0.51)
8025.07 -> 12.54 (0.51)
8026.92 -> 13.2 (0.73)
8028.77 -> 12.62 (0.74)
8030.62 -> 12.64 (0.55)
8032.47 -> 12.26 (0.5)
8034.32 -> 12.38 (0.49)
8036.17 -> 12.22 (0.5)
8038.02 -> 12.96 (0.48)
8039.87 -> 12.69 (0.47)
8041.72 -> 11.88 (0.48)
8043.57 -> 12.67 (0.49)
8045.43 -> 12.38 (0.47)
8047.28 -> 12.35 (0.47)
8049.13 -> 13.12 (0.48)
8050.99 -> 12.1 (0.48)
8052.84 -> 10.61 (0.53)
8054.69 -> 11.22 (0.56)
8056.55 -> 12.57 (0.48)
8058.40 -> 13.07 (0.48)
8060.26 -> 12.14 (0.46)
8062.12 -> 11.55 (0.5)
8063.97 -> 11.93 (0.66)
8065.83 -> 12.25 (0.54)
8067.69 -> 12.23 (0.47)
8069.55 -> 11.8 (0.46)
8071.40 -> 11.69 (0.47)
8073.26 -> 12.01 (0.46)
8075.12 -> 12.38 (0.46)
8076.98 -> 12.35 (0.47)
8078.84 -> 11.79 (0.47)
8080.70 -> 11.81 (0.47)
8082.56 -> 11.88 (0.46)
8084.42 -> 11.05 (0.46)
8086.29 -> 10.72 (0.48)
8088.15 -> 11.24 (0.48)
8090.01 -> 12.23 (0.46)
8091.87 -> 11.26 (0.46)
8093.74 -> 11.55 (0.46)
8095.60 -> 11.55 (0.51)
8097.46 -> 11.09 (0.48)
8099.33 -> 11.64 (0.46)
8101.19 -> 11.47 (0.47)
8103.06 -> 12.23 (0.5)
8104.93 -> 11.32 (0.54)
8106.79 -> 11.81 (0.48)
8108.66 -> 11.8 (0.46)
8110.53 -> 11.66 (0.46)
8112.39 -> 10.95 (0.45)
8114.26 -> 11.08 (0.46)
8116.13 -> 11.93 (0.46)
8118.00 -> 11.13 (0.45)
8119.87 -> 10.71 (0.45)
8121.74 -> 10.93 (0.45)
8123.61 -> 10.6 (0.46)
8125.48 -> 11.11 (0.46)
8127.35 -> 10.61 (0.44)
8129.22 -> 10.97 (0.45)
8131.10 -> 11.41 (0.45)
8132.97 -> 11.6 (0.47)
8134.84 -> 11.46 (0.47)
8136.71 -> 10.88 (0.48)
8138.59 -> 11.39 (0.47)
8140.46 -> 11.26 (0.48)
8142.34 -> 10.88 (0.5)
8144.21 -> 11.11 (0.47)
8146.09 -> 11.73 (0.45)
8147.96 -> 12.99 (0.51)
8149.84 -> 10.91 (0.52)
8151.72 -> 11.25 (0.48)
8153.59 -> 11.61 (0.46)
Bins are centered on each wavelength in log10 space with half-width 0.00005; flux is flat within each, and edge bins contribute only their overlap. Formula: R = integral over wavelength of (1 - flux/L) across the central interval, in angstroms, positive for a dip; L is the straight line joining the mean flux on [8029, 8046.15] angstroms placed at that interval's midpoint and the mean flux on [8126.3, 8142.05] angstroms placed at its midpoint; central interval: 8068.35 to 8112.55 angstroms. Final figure 0.40 angstroms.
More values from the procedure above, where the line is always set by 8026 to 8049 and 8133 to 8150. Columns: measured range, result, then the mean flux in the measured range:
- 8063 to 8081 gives 0.2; 12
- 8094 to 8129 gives 1.3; 11.3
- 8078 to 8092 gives 0.6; 11.5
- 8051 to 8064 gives 0.5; 11.9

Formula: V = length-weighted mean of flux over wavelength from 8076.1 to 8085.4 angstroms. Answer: 11.8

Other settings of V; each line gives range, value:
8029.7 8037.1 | 12.4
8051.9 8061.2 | 11.9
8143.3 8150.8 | 11.7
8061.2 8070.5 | 12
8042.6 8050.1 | 12.6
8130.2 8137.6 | 11.4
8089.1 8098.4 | 11.5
